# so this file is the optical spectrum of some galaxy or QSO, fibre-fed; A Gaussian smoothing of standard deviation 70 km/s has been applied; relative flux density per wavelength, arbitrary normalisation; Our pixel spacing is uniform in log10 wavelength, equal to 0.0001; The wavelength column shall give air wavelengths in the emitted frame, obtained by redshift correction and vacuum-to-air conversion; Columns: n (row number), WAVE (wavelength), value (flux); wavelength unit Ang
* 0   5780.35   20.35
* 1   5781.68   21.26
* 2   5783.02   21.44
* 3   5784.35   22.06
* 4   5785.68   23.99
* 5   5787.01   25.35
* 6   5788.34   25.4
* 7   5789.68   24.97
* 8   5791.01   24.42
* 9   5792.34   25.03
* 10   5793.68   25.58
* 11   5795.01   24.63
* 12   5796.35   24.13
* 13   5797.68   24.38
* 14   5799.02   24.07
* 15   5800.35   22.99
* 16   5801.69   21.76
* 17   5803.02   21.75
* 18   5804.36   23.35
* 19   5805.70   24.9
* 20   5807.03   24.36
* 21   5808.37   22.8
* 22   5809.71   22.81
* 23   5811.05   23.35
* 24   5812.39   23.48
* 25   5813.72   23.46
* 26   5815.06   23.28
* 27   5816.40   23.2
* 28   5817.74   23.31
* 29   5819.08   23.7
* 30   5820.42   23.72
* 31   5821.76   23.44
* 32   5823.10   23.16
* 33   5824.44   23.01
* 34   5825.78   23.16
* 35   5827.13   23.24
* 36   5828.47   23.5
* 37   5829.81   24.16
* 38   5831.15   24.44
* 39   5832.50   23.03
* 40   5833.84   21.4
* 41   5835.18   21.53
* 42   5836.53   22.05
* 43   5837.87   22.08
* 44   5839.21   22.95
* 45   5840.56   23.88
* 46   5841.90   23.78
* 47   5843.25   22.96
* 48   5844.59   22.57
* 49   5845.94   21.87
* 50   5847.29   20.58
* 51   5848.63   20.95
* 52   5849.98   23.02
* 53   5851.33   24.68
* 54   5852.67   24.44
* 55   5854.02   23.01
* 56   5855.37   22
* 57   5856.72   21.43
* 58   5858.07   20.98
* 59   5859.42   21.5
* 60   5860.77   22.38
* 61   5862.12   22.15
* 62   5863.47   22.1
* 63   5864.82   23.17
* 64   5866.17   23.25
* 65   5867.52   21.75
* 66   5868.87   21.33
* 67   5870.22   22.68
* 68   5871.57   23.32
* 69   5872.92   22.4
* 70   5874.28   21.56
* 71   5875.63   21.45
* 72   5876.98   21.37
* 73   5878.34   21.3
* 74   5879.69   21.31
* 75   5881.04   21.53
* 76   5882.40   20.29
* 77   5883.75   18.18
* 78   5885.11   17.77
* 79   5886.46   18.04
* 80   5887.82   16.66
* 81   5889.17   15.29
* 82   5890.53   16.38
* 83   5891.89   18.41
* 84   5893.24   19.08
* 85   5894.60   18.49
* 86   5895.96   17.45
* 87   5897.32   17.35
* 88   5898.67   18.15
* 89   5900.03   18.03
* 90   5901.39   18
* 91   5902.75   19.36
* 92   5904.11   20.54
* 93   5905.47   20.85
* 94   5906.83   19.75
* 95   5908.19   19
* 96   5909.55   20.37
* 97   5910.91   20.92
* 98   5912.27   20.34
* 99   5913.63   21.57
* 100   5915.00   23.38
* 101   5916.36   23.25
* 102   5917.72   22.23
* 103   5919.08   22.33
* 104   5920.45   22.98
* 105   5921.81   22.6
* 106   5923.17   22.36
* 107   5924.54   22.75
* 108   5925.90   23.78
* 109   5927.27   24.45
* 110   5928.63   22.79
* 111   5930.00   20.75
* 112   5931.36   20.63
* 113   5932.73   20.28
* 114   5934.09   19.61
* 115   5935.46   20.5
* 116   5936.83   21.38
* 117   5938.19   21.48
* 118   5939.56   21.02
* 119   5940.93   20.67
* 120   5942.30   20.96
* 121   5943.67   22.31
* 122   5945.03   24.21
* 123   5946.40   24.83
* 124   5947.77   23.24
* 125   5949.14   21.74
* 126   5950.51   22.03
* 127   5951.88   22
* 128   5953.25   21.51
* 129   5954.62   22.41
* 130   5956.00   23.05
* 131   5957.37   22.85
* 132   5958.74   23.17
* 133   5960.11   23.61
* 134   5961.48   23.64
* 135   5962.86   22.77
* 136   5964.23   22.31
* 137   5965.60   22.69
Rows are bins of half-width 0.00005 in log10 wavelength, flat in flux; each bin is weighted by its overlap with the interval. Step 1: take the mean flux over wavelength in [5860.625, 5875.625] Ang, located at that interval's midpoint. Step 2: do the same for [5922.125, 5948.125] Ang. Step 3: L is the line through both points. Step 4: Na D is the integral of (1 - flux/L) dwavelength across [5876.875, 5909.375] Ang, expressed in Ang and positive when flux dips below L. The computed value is 4.9 Ang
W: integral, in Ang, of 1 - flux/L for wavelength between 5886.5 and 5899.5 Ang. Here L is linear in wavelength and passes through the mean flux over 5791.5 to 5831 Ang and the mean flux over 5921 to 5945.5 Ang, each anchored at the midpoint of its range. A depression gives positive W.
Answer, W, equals 2.83 Ang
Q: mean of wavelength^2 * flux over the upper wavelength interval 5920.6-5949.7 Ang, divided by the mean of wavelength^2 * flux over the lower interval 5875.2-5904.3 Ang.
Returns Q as 1.2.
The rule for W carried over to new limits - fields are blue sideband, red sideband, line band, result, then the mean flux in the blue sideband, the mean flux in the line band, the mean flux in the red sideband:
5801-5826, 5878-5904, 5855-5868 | -1.14 Ang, 23.3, 22.1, 18.5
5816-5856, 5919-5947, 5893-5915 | 2.80 Ang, 23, 19.5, 22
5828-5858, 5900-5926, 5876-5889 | 1.43 Ang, 22.7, 19.5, 21.2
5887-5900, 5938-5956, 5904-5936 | -2.88 Ang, 17.5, 21.6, 22.2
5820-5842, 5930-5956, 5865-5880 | 0.36 Ang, 23.1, 22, 21.7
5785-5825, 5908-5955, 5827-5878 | 1.36 Ang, 23.8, 22.5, 21.9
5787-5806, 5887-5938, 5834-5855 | -0.09 Ang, 24.1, 22.7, 20.3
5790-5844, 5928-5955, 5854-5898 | 4.28 Ang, 23.4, 20.4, 21.7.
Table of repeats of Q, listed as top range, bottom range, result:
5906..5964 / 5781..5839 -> 0.98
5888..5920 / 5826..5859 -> 0.88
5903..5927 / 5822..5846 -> 0.97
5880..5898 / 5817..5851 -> 0.81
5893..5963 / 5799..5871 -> 0.97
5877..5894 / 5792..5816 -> 0.82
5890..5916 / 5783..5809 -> 0.84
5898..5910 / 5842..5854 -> 0.87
